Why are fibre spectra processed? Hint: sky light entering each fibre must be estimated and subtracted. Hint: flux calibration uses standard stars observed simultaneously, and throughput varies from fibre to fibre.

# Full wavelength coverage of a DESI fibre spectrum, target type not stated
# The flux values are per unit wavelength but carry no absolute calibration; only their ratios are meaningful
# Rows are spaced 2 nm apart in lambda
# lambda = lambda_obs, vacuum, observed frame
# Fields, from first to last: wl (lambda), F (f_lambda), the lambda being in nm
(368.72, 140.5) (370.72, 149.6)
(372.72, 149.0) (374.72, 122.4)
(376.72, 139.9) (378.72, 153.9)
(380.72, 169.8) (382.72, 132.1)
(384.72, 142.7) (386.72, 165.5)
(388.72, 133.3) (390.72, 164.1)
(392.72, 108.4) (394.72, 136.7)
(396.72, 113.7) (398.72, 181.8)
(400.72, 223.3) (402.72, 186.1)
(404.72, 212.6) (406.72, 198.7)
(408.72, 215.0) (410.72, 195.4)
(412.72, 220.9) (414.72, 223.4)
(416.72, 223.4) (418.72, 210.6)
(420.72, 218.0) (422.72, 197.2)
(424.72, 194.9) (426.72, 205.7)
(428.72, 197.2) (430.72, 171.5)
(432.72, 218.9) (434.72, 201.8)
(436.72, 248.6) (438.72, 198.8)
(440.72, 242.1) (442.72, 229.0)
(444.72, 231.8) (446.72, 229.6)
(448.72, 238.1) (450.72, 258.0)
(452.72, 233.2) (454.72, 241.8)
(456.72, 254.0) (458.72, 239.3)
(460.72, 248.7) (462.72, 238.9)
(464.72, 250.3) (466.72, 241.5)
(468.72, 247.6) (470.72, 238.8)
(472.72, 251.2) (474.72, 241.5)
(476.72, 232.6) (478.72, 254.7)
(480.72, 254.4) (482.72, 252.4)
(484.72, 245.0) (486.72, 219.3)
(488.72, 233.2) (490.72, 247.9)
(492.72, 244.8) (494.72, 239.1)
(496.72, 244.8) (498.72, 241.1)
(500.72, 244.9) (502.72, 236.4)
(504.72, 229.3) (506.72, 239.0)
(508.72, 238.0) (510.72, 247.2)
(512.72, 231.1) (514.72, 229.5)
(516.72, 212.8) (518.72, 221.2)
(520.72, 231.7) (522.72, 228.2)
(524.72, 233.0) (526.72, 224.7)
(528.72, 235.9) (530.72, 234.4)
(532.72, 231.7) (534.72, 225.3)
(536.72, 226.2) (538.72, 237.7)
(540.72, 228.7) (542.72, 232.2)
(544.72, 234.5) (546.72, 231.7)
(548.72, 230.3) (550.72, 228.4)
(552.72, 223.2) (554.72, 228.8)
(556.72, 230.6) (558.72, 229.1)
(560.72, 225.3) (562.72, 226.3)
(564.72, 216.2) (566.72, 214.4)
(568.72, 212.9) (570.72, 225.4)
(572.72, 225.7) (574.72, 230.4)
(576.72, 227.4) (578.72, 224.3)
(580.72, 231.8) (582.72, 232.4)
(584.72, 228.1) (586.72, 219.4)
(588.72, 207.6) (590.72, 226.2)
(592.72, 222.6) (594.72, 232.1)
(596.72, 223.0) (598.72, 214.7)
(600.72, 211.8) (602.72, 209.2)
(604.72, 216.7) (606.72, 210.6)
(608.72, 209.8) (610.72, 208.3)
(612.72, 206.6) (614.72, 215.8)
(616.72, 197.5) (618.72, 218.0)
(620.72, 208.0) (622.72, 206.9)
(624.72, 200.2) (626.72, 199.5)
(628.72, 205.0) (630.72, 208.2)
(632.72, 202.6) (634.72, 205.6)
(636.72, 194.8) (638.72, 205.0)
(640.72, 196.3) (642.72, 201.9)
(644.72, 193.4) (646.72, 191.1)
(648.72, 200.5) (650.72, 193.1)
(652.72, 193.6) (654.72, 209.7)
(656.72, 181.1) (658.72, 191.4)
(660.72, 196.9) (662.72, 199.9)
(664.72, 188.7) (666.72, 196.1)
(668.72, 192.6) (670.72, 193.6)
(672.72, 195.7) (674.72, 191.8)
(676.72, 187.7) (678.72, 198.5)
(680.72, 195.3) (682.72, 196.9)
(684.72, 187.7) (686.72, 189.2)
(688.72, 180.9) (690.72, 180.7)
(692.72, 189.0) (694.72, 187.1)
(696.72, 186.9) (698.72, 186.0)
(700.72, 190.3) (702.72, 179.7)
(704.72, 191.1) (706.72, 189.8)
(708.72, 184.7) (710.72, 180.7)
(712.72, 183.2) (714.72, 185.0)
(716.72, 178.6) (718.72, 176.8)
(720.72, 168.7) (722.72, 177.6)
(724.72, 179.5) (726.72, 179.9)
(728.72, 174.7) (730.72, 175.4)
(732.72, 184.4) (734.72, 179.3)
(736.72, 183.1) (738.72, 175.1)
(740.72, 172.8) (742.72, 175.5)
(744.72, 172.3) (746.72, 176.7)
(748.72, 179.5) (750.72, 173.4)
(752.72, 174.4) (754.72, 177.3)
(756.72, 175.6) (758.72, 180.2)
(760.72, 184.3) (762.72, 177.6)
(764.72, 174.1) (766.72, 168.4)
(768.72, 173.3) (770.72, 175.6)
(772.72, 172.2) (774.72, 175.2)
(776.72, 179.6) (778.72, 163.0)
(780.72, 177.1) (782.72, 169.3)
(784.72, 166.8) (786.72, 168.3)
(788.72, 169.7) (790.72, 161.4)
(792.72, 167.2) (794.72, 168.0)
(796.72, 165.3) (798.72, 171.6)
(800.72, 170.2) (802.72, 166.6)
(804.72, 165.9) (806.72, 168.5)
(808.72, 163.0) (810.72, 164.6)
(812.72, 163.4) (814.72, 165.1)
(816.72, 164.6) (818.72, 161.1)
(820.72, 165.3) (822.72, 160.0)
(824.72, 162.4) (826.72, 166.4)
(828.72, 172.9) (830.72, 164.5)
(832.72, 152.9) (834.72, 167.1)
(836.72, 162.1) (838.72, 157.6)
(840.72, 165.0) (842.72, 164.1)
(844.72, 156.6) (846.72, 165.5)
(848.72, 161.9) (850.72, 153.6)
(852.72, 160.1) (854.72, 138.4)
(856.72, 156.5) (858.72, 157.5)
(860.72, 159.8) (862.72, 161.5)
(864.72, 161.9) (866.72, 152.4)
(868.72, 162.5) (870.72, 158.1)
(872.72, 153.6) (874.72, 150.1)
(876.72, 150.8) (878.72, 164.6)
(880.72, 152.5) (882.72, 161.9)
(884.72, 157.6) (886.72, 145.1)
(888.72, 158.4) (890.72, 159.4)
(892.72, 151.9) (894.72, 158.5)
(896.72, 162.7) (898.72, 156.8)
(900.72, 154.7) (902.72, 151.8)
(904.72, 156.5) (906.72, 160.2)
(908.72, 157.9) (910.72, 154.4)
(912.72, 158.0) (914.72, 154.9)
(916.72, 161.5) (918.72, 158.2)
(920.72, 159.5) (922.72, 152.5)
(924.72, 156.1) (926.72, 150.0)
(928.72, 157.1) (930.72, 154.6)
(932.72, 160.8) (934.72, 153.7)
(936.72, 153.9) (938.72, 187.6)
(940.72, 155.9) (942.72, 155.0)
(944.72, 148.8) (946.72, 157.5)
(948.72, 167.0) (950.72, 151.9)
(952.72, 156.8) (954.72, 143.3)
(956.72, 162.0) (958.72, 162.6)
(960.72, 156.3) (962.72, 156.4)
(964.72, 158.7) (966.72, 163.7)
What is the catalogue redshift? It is 0.00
